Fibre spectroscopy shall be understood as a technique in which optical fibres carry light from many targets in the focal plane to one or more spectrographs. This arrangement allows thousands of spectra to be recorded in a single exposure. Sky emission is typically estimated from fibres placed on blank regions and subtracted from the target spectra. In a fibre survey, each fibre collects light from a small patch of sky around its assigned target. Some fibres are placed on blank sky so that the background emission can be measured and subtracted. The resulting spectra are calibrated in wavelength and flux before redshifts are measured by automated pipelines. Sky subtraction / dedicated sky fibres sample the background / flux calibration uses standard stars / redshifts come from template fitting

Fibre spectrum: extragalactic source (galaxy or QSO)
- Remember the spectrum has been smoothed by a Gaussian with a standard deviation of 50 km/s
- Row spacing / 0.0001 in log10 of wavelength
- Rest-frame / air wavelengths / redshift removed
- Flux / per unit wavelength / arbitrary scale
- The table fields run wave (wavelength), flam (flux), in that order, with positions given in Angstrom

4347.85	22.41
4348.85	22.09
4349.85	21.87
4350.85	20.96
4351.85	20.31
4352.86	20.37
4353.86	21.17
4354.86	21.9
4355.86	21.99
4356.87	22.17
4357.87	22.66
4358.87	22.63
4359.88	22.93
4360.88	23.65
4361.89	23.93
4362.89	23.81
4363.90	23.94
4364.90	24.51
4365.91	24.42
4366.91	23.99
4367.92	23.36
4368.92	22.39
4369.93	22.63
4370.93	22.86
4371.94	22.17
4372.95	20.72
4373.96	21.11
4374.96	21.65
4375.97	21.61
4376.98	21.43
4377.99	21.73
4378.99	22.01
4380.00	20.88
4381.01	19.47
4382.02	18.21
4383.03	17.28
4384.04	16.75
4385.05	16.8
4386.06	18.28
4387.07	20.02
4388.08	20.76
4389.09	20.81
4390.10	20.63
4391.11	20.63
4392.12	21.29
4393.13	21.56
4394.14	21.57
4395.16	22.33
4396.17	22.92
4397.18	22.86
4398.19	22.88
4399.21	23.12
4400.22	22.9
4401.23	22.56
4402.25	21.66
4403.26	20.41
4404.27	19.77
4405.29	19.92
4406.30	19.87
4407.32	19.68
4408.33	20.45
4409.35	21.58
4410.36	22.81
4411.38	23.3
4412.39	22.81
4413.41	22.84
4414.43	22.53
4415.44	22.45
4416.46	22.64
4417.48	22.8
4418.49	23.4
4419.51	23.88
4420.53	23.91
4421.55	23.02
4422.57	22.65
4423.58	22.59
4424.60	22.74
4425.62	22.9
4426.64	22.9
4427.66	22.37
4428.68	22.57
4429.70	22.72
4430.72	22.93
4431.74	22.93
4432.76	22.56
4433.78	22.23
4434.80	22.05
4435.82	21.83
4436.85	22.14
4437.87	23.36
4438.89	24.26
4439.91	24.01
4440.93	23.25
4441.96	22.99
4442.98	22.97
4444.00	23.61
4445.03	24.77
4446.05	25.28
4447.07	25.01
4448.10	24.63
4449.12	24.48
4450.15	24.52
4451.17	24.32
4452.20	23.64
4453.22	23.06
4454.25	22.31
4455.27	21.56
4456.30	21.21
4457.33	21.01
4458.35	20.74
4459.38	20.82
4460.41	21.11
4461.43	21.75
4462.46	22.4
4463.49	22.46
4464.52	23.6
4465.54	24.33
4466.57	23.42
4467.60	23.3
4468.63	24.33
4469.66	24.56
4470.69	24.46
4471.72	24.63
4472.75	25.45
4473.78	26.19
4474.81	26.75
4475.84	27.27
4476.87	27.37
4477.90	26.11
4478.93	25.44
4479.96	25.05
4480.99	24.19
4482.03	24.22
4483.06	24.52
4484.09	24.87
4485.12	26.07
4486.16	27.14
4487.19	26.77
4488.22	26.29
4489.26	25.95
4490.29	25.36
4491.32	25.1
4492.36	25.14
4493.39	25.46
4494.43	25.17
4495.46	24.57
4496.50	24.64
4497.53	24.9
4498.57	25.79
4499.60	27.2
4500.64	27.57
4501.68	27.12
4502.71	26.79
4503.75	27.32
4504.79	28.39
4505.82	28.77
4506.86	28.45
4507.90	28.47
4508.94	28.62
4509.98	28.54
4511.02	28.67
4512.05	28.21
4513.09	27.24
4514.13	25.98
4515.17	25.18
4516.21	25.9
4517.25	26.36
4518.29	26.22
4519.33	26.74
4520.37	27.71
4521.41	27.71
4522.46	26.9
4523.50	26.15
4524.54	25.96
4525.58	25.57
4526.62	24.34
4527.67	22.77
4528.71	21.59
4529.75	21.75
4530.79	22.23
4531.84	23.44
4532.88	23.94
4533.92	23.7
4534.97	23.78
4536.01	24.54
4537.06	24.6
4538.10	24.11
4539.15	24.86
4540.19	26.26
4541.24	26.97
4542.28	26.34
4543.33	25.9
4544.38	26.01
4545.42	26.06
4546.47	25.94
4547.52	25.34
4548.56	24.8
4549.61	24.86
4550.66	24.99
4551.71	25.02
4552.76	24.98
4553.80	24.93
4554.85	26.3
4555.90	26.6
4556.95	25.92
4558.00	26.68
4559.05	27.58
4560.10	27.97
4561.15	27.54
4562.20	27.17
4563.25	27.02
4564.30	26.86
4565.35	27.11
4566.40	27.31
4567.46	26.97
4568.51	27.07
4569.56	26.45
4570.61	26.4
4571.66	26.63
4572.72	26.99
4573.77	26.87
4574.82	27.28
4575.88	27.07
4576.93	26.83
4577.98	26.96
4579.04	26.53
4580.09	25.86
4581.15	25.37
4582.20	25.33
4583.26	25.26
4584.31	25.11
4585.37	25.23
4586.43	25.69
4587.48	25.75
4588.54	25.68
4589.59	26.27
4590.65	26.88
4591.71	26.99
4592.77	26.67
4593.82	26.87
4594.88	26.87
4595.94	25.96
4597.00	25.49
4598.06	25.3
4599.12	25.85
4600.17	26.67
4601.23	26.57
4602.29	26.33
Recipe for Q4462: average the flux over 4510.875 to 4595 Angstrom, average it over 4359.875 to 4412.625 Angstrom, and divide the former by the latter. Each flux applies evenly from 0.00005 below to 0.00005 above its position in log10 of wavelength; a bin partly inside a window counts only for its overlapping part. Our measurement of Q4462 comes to 1.2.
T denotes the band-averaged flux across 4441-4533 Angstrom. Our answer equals 25.1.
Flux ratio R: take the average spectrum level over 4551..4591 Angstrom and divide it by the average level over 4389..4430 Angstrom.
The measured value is 1.2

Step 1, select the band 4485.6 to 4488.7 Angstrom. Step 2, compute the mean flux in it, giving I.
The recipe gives 26.7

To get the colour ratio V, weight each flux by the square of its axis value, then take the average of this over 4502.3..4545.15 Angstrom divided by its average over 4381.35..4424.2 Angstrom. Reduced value 1.3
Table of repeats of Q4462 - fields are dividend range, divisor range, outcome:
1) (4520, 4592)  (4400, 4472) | 1.13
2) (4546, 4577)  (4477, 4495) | 1.04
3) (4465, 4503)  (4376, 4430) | 1.18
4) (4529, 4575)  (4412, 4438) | 1.13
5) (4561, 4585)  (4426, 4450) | 1.14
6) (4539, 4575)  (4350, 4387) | 1.22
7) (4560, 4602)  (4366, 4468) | 1.19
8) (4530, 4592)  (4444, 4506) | 1.05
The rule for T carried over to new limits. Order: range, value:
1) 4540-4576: 26.4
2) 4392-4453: 22.7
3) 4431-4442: 22.9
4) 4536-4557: 25.5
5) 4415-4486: 23.6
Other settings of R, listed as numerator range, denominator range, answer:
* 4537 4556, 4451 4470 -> 1.13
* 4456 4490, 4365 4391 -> 1.17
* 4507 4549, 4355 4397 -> 1.19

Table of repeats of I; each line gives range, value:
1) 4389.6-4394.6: 21.2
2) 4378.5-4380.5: 21.4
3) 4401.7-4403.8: 21.1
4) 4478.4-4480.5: 25.3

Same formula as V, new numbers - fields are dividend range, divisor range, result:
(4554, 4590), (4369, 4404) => 1.37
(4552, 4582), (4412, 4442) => 1.24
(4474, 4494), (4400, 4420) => 1.22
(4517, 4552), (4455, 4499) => 1.05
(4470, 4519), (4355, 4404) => 1.28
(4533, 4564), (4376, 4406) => 1.33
